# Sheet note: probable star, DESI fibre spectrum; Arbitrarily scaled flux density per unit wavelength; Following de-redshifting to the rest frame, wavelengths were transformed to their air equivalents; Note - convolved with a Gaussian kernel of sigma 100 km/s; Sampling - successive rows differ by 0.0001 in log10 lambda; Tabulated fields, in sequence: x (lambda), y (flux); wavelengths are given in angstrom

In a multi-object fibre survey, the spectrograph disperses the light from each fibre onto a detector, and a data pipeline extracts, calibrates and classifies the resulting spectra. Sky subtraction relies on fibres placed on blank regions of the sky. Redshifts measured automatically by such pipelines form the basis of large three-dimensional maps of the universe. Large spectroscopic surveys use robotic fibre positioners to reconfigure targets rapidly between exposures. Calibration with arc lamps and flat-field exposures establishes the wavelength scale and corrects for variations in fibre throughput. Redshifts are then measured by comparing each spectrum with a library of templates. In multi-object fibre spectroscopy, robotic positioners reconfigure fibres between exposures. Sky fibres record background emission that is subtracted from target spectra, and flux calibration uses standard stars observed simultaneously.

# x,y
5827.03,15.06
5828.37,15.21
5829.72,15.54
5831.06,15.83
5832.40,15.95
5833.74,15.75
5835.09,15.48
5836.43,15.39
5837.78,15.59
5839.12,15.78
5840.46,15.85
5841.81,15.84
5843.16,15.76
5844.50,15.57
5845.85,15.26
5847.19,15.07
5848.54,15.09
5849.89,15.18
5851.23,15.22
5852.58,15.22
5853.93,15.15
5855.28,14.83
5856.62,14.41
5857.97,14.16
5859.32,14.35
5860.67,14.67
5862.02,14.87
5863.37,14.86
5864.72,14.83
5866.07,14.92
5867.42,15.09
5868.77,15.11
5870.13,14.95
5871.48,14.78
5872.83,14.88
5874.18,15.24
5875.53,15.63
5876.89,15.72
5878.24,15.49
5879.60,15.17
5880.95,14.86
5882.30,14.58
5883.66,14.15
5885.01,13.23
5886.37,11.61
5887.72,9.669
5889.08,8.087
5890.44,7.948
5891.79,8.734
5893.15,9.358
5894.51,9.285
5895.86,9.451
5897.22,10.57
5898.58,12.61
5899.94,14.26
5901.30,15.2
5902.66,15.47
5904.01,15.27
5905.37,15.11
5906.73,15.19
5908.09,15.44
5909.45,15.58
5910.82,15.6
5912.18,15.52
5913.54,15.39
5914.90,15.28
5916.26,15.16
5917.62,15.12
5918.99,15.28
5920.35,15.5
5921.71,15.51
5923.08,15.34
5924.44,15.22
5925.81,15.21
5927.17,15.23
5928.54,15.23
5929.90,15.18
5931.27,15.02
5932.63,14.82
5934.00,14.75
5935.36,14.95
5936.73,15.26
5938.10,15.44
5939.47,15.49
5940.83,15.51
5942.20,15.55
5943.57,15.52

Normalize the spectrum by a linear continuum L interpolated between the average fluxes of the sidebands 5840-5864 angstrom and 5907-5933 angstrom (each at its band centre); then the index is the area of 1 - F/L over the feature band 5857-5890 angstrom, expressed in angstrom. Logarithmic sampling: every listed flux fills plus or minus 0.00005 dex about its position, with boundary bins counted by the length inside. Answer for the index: 2.1 angstrom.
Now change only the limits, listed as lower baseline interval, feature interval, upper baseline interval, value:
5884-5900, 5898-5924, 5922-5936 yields -4.96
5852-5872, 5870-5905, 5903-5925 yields 5.00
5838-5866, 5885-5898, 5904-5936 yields 4.75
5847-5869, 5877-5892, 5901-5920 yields 2.71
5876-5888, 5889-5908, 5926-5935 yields 2.98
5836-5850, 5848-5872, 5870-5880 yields 0.77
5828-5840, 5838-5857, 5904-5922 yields 0.32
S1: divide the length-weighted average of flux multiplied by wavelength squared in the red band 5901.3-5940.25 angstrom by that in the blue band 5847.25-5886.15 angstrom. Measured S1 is 1.05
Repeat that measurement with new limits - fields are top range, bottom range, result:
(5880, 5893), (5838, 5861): 0.76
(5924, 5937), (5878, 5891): 1.23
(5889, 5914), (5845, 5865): 0.88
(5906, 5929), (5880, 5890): 1.26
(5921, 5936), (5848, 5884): 1.03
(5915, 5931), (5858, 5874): 1.05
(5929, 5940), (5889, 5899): 1.61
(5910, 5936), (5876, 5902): 1.27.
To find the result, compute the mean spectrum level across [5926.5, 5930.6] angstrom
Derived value 15.2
